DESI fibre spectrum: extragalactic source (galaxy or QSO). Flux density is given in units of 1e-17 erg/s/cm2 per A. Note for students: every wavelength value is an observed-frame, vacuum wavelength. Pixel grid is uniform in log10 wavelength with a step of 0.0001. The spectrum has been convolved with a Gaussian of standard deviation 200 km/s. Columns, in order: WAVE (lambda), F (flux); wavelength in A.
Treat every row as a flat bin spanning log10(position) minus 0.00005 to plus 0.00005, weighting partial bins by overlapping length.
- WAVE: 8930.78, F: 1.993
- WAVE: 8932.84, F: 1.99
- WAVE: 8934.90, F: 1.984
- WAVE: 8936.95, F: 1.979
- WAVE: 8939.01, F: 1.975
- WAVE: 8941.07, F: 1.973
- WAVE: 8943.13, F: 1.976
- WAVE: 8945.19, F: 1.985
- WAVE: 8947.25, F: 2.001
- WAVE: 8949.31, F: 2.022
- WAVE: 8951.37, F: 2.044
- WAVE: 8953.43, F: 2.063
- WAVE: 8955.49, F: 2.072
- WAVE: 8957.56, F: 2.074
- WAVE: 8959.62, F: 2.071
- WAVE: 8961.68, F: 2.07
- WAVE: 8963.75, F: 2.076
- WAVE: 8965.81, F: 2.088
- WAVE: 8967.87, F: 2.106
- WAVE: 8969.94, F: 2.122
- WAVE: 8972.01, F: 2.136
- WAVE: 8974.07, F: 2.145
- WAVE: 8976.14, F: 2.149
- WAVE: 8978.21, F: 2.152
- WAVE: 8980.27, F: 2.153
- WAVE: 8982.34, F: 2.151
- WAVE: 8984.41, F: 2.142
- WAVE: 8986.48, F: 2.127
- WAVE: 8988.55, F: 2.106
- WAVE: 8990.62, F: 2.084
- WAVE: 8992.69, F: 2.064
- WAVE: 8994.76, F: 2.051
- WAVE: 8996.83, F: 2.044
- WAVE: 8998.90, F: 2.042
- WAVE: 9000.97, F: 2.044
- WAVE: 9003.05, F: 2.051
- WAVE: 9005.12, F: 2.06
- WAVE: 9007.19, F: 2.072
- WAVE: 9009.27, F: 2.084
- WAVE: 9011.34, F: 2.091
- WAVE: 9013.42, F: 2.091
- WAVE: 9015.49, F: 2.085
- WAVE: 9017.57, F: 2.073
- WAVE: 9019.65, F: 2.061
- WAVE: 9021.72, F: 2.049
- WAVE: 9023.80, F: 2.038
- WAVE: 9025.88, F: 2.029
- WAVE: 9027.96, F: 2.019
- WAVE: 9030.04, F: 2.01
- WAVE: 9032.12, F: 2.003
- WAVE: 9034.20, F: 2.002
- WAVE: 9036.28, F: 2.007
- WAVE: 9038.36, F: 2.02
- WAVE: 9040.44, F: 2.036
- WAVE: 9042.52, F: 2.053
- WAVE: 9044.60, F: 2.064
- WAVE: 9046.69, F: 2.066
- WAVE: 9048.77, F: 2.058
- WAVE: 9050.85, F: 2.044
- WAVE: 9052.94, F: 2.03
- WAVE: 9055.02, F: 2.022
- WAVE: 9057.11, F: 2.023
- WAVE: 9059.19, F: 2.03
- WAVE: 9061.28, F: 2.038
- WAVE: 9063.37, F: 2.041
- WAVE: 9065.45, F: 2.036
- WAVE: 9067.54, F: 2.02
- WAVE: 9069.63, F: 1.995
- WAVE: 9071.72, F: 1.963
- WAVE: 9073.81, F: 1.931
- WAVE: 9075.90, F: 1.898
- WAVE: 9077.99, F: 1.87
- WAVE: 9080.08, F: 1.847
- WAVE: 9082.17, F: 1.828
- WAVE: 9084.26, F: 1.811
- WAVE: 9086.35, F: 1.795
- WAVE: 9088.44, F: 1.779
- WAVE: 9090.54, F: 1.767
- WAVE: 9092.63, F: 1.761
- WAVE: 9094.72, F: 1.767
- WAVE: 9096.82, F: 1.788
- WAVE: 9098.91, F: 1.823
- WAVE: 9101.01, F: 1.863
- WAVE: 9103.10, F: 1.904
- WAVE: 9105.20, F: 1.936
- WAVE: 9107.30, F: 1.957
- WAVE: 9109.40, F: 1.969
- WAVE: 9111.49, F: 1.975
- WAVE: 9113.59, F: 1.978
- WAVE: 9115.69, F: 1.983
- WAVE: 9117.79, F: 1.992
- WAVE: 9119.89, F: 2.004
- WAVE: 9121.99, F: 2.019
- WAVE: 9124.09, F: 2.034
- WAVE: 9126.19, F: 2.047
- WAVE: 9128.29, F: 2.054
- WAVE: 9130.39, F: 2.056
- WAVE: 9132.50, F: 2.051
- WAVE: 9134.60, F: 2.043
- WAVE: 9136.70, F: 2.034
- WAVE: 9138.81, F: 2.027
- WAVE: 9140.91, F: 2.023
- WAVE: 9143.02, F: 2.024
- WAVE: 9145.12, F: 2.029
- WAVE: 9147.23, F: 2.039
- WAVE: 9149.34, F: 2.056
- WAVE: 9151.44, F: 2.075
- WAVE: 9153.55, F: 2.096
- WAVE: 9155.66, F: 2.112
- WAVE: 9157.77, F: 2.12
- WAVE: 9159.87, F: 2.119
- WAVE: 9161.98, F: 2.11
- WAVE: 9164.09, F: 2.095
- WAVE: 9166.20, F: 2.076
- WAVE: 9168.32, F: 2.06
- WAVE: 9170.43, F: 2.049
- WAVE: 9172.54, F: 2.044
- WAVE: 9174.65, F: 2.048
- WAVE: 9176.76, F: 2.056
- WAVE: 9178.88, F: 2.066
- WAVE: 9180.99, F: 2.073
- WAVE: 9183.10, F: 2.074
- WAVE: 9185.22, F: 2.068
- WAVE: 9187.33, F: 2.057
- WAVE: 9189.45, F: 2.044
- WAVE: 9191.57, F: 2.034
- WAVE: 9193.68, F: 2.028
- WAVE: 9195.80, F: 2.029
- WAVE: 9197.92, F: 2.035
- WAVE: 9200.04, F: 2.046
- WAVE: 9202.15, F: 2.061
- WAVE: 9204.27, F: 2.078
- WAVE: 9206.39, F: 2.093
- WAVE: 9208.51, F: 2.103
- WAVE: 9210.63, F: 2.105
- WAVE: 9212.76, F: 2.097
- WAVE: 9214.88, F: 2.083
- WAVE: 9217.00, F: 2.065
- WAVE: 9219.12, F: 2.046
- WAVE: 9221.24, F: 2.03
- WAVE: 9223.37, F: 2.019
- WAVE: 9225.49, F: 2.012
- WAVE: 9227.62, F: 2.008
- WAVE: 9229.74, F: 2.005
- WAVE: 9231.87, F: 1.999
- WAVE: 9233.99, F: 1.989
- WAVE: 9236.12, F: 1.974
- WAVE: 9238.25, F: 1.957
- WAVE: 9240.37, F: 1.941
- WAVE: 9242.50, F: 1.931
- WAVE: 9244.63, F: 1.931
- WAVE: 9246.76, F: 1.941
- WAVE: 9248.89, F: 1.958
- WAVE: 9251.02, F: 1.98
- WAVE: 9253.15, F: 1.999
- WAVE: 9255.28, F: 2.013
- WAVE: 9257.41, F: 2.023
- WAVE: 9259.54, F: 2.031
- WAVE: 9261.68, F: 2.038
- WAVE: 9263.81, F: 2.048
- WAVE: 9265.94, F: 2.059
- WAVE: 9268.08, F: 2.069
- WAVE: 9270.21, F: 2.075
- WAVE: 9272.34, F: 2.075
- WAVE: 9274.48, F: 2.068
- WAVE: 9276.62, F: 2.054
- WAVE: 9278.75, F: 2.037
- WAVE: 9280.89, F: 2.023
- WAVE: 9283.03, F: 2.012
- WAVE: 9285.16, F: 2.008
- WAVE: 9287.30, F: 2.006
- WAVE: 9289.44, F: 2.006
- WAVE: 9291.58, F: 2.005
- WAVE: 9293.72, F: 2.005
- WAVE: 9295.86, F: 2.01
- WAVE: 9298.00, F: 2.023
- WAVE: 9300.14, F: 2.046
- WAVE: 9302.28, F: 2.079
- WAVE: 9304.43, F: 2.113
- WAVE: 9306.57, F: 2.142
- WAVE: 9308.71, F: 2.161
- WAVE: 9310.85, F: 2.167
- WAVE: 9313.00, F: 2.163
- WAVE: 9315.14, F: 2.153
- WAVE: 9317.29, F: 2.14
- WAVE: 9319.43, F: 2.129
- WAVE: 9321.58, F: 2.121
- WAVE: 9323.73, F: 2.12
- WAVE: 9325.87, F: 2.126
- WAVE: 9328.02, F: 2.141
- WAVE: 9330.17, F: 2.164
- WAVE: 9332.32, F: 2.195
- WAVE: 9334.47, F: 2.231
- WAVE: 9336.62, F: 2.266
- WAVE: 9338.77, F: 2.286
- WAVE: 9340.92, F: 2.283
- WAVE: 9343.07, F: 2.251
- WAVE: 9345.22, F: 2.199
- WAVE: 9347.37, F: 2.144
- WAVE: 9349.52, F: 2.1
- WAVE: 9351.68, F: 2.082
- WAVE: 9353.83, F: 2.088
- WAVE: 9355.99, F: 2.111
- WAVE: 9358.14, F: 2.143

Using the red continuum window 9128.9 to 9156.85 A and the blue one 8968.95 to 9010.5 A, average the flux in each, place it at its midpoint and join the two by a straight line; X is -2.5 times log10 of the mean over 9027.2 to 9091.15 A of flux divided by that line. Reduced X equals 0.06 mag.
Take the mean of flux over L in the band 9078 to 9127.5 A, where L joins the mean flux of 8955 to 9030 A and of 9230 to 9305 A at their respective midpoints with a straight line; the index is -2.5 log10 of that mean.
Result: 0.087 mag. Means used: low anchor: 2.08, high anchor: 2.01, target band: 1.9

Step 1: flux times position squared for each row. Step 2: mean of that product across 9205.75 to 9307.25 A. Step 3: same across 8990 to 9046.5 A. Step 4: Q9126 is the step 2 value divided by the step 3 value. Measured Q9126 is 1.0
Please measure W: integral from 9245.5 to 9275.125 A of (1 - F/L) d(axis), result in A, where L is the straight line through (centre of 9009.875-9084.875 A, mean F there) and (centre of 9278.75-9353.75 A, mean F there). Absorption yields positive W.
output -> 1.0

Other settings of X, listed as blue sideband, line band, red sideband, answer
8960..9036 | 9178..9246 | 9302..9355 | 0.05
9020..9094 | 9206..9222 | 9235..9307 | -0.04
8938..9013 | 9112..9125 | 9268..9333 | 0.04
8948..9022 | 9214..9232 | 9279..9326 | 0.03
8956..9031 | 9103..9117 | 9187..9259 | 0.05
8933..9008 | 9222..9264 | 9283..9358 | 0.07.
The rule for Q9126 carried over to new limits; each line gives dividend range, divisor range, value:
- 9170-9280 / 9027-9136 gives 1.07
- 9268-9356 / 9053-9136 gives 1.14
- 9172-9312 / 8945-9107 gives 1.06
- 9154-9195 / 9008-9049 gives 1.04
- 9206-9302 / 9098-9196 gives 1.02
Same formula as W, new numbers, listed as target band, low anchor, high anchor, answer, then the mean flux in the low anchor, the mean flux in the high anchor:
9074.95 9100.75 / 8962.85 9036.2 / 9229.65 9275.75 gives 3.0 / 2.08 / 2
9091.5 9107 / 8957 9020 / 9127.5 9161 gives 1.7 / 2.09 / 2.06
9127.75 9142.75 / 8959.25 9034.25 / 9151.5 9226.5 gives 0.2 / 2.08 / 2.07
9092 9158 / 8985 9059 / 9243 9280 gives 1.6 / 2.05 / 2.02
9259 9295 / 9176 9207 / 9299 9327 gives 1.2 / 2.06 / 2.13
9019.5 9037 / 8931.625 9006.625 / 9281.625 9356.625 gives 0.4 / 2.07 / 2.12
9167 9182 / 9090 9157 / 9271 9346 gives -0.3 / 1.98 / 2.11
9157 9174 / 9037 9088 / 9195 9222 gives -0.3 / 1.98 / 2.07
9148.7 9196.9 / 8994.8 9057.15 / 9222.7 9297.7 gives -1.1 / 2.05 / 2.01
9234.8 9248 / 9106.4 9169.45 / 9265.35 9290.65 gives 0.6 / 2.04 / 2.04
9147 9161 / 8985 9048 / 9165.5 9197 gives -0.3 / 2.05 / 2.05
